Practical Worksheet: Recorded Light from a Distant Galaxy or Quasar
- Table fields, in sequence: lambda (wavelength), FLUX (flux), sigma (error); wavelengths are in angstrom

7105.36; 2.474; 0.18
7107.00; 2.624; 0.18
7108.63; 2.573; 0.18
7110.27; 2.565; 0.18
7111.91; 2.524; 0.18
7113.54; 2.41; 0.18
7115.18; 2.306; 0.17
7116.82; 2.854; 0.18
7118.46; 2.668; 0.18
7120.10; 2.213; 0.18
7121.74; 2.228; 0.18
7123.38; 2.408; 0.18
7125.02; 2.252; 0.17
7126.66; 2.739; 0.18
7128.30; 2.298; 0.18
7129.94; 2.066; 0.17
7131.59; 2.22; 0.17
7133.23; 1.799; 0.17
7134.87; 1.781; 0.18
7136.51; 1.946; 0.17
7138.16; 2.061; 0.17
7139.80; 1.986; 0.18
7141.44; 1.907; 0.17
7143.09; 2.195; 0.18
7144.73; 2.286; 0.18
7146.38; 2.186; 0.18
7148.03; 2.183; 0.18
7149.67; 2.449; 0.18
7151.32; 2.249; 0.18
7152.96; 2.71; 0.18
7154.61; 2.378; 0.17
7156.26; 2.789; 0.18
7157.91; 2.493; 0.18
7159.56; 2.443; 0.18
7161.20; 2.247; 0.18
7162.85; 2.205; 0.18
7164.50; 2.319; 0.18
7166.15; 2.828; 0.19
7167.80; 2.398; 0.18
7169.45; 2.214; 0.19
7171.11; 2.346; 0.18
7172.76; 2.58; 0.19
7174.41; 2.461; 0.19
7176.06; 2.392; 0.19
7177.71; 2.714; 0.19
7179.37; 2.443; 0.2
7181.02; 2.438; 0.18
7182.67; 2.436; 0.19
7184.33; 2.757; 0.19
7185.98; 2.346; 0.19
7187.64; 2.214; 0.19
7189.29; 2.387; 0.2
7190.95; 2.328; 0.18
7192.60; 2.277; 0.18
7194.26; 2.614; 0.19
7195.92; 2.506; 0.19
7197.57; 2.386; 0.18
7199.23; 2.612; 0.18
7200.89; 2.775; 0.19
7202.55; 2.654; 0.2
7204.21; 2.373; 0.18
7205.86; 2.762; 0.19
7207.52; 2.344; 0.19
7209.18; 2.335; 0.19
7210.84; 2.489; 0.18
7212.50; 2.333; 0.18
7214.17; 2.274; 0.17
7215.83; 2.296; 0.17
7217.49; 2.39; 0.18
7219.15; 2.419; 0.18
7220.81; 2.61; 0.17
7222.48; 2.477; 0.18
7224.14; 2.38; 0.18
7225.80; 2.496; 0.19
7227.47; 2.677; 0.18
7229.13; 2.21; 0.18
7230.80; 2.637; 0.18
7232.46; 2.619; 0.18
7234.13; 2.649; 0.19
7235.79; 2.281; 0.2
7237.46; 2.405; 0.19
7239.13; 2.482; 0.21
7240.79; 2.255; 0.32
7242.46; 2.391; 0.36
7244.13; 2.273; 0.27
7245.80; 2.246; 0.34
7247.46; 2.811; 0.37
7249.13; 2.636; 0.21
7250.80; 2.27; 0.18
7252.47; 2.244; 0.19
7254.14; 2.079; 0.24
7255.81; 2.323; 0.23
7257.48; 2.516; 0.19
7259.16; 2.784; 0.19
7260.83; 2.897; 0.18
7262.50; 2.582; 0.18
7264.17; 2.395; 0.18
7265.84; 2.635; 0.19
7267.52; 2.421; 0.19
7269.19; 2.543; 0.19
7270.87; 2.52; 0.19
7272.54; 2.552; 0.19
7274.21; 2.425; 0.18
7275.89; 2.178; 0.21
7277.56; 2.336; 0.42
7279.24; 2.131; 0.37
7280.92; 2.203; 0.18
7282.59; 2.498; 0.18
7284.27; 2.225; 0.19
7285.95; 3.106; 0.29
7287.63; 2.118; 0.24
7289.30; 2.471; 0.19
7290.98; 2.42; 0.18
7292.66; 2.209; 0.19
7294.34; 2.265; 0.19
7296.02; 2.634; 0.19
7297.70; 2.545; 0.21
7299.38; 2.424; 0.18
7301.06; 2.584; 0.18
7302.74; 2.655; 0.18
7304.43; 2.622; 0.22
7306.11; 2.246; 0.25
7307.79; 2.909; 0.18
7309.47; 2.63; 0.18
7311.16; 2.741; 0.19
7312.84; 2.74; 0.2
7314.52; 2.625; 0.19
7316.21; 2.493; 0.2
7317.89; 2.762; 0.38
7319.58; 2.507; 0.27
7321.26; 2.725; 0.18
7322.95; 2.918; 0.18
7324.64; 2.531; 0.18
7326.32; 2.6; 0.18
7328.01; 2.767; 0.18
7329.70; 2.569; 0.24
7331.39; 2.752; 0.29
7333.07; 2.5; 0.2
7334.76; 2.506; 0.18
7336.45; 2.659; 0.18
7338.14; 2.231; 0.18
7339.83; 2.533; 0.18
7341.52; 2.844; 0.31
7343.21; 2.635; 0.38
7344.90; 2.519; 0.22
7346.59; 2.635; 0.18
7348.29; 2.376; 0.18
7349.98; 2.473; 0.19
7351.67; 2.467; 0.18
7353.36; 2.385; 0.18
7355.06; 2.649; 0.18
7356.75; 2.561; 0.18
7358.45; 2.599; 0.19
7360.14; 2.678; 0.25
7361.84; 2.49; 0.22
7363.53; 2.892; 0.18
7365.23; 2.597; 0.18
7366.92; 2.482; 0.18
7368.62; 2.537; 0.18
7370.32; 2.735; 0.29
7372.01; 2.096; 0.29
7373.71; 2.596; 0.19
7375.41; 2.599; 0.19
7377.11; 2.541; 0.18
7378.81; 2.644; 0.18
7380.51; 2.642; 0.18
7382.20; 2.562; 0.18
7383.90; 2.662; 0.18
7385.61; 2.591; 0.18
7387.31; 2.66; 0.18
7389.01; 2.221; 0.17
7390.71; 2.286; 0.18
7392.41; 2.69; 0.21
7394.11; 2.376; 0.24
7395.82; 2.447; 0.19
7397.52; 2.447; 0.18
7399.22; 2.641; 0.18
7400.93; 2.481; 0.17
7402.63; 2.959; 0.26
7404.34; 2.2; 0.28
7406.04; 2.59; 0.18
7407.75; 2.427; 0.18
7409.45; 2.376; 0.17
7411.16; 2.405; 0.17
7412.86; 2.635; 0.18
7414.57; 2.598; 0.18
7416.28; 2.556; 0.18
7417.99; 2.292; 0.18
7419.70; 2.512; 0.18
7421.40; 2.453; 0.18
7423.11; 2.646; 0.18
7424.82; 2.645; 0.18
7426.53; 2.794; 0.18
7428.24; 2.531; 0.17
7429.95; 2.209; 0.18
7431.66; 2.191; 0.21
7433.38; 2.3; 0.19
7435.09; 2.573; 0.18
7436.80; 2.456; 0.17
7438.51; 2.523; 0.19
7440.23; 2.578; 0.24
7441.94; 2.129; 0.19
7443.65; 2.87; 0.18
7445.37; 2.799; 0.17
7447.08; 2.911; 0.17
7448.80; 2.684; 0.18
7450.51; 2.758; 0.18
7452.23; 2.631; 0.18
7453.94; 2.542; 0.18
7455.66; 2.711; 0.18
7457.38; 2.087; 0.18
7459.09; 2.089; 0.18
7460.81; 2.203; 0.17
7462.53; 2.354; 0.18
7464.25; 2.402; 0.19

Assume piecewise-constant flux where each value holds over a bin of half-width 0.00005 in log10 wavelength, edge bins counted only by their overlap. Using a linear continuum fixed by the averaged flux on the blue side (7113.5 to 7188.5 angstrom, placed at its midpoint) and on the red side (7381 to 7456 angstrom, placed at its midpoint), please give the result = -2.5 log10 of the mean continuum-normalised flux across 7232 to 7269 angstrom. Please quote -0.02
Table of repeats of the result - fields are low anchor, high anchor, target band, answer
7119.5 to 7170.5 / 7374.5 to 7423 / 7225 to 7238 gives -0.06 mag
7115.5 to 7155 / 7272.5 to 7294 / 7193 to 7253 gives -0.06 mag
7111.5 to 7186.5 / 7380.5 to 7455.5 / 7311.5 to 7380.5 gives -0.04 mag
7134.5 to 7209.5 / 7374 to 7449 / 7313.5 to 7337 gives -0.07 mag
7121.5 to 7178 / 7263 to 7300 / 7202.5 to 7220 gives -0.03 mag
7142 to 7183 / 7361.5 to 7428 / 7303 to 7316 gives -0.06 mag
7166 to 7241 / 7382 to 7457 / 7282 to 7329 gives -0.03 mag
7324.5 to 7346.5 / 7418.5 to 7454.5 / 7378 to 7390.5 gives 0.01 mag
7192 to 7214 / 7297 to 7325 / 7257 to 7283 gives 0.04 mag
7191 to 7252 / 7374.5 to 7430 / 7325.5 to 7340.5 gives -0.03 mag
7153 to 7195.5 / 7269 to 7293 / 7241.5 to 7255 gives 0.02 mag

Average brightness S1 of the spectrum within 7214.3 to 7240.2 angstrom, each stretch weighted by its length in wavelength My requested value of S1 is 2.46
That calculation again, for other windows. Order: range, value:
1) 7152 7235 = 2.47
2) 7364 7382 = 2.56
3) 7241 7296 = 2.43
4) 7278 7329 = 2.54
